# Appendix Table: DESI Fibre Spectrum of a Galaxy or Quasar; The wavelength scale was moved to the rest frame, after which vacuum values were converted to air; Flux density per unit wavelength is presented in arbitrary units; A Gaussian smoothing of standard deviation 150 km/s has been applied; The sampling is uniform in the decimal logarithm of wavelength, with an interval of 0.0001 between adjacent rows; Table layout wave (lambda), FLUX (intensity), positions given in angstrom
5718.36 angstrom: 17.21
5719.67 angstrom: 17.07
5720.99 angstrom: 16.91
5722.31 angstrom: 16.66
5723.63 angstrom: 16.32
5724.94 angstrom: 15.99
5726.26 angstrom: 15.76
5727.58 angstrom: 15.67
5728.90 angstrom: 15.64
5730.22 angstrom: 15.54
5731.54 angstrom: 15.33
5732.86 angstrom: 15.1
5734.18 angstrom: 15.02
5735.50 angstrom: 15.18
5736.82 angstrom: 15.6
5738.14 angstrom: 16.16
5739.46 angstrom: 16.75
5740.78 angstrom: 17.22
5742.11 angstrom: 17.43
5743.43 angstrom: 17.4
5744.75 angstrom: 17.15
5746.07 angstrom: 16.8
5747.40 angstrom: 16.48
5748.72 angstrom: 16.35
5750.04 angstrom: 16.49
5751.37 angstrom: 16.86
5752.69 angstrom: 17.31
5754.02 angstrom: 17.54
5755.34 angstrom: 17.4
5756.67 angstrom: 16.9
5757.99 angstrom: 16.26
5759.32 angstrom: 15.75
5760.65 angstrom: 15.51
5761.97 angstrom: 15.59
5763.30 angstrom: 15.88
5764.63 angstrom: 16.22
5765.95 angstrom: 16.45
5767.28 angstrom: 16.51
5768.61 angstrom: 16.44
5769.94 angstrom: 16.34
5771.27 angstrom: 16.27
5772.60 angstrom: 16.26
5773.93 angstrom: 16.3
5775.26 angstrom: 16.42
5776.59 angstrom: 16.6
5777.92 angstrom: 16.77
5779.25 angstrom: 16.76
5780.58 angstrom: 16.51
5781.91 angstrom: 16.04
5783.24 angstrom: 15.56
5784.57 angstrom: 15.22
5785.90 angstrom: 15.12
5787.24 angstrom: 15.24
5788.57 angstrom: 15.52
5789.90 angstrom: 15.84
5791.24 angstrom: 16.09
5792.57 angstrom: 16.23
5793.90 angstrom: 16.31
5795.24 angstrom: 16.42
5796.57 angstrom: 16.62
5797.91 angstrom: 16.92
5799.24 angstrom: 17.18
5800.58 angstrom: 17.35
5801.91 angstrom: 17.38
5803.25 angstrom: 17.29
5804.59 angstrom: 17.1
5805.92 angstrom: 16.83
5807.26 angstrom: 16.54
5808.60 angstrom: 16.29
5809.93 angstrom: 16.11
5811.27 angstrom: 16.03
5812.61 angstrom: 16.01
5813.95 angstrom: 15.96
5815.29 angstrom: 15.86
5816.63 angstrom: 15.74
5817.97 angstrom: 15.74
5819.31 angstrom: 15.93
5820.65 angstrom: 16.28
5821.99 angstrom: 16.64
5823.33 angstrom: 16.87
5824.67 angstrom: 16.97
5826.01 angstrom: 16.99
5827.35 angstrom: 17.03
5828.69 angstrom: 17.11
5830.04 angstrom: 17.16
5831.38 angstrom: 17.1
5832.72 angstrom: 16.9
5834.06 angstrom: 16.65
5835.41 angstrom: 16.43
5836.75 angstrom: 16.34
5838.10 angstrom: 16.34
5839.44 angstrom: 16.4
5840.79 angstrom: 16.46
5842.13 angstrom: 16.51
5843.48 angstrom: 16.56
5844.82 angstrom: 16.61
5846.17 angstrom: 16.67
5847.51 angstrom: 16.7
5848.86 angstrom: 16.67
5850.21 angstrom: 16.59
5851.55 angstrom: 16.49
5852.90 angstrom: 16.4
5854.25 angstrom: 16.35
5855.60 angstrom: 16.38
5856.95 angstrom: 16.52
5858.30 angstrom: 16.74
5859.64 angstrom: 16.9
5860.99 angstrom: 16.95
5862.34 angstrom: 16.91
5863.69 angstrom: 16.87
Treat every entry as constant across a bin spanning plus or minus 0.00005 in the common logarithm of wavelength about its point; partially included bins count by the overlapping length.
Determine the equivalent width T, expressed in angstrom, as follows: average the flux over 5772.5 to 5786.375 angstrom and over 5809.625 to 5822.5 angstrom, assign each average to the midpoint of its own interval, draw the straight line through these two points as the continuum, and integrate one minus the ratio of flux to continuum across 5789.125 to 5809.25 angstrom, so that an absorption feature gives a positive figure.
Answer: -0.8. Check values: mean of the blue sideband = 16.2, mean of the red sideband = 16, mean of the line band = 16.7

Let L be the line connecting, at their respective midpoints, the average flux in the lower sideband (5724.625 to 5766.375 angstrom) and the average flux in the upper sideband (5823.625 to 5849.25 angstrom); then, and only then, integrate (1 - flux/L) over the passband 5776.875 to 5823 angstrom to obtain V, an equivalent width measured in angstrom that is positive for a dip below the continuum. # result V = 0.72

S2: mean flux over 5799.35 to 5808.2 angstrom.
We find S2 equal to 17.1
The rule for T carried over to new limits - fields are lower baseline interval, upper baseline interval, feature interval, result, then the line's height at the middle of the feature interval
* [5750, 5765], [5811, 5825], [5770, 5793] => 0.42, 16.4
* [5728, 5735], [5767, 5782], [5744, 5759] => -0.94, 15.8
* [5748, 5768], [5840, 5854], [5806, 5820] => 0.40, 16.5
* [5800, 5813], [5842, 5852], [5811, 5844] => 0.34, 16.7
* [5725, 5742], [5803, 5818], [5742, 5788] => -1.12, 16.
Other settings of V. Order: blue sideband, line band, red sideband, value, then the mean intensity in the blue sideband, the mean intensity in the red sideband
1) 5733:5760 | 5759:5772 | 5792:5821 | 0.3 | 16.6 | 16.5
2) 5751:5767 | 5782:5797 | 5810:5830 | 0.5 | 16.5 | 16.4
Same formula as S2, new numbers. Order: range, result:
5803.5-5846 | 16.5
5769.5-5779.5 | 16.5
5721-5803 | 16.3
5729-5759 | 16.4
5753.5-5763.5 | 16.4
